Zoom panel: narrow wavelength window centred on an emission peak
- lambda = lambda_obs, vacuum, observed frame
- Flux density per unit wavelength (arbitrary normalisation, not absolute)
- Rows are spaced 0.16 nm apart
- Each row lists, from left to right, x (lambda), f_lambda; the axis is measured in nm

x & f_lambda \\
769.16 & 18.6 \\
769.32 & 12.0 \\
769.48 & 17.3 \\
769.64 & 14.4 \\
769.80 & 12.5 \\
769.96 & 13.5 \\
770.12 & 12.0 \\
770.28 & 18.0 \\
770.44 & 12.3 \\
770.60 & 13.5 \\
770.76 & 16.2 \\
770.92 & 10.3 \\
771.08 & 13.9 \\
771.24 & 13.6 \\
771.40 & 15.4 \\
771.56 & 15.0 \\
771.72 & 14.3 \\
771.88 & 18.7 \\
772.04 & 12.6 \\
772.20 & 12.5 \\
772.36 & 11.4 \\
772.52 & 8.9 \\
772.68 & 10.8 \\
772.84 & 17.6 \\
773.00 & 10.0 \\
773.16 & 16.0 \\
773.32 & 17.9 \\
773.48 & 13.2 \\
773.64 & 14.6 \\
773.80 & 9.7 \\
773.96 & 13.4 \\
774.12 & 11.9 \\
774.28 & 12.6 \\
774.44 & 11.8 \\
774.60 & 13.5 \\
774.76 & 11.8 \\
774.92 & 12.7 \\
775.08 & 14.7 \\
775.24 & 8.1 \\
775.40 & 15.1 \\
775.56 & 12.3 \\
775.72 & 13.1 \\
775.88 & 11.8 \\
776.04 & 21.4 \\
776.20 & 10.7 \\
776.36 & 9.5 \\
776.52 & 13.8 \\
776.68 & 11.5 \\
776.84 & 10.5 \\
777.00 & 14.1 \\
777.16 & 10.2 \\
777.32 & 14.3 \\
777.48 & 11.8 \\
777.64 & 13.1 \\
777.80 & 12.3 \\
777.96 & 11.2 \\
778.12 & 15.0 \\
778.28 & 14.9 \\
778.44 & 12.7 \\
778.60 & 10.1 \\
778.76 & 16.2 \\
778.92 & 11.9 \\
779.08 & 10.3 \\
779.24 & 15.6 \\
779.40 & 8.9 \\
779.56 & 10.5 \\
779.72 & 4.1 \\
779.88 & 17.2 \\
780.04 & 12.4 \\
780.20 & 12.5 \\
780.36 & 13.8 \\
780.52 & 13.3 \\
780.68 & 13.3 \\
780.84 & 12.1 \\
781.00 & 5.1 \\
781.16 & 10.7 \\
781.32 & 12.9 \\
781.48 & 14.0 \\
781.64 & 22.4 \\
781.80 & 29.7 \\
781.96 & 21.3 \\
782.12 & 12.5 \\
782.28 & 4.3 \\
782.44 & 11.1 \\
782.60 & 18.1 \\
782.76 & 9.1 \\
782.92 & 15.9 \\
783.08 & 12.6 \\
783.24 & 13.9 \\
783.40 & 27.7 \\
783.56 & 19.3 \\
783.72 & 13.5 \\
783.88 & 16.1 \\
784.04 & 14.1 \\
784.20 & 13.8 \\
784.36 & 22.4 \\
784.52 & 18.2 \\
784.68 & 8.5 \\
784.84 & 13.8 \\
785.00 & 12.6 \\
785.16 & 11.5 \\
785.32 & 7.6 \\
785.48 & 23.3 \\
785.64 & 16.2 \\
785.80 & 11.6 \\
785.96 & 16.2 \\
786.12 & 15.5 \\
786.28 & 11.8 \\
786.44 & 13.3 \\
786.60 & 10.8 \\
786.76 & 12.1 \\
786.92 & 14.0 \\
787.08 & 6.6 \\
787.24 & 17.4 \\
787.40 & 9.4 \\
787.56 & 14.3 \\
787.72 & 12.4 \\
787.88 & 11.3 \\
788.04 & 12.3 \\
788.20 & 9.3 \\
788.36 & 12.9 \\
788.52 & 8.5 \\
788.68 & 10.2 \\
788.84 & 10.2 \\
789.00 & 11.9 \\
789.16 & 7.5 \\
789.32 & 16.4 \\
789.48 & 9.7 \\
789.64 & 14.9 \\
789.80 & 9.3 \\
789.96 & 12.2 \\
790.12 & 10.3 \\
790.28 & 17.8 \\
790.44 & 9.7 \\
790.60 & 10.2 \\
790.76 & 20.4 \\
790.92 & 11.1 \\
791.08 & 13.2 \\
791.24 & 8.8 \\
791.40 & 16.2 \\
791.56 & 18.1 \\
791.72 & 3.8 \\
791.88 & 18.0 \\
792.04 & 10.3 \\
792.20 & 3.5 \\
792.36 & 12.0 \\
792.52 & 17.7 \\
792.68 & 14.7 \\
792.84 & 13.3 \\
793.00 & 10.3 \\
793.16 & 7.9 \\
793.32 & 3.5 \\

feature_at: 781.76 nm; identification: [S II]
